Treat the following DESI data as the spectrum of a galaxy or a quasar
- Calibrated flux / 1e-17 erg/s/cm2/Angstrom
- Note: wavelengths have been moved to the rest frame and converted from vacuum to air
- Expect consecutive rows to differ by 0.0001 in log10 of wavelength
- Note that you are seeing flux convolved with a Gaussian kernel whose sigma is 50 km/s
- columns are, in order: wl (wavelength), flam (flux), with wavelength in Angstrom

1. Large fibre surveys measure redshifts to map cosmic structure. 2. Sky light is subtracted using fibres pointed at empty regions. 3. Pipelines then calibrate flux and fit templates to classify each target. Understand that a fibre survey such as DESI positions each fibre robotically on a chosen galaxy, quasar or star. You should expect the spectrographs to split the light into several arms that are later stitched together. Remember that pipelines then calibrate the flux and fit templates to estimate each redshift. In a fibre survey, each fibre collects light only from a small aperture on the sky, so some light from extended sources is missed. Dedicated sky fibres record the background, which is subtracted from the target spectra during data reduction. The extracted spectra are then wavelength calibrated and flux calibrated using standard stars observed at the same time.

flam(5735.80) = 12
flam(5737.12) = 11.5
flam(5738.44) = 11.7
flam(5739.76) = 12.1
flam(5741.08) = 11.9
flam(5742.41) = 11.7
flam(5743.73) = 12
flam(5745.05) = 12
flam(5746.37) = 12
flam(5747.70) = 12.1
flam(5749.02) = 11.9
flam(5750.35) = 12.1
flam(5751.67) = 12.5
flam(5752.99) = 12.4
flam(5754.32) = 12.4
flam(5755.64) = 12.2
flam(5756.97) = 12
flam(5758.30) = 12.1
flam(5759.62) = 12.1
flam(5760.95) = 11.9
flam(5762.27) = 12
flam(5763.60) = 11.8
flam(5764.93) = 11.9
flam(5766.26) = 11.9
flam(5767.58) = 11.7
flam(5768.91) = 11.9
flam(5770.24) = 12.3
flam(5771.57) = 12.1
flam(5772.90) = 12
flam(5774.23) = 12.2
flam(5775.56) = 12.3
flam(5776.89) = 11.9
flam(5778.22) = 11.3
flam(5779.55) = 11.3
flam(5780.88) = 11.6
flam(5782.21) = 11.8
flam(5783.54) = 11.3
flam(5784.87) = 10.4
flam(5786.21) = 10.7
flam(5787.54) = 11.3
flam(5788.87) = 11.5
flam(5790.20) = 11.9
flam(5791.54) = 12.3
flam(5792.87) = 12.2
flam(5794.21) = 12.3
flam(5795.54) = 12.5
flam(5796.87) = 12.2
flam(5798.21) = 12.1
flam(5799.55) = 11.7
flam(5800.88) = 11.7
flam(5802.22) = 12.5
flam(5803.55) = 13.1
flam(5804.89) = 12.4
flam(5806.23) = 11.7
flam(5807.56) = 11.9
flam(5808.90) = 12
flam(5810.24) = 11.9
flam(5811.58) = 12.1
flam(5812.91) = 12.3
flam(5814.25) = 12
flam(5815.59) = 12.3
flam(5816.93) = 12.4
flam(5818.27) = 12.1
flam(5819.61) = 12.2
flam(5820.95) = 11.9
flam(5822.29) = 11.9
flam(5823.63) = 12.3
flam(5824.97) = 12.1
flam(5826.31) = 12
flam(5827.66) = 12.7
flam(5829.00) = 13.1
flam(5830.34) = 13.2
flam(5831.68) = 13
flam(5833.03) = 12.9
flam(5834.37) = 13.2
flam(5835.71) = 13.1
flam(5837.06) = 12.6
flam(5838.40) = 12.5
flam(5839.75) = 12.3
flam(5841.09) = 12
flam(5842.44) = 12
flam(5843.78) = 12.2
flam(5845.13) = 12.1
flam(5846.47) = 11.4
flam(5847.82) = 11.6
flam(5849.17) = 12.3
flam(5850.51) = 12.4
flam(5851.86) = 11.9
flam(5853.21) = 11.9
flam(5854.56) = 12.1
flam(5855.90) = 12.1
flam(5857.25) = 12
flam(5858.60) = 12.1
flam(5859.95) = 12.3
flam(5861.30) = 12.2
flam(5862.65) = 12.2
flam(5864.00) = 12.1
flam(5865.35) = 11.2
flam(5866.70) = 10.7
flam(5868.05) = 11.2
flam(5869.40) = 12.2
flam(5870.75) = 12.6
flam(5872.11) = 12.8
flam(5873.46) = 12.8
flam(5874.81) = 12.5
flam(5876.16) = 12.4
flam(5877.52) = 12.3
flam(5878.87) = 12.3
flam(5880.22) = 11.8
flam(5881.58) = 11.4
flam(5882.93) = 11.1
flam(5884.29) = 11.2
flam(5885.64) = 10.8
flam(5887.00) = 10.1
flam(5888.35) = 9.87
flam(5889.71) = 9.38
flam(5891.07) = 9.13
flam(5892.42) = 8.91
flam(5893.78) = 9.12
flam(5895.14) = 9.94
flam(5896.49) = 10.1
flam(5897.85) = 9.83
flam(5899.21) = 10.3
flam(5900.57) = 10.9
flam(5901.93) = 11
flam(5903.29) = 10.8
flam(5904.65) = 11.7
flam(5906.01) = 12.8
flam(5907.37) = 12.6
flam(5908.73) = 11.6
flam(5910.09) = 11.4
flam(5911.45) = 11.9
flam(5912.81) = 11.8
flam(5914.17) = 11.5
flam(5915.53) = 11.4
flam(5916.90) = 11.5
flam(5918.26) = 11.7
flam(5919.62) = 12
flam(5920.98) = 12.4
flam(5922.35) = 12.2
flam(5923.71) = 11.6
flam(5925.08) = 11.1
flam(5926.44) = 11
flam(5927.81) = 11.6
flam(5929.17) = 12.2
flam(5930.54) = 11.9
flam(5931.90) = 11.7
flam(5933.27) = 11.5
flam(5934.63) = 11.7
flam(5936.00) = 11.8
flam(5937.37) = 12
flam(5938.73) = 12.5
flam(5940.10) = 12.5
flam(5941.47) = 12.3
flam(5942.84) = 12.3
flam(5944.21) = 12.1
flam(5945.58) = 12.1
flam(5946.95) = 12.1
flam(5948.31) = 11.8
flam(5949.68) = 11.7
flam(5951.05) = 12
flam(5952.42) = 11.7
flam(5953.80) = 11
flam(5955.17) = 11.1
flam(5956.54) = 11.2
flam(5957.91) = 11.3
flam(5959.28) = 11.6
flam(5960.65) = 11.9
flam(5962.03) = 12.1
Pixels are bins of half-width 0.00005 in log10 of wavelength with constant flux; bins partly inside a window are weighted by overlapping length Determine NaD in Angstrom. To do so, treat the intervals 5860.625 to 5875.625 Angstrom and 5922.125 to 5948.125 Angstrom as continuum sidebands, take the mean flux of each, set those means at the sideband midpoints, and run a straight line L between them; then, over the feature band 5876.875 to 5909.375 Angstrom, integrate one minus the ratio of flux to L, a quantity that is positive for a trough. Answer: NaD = 3.3 Angstrom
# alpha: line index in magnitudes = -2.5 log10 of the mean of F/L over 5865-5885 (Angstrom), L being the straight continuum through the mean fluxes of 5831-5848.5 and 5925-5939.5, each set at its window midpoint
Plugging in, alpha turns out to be 0.02 mag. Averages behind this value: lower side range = 12.4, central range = 11.9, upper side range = 11.8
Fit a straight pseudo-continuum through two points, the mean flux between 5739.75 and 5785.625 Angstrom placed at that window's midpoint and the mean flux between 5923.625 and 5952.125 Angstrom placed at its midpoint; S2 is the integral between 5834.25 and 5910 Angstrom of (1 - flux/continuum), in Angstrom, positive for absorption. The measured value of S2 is 2.2 Angstrom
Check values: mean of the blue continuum 11.9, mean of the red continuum 11.9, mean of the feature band 11.6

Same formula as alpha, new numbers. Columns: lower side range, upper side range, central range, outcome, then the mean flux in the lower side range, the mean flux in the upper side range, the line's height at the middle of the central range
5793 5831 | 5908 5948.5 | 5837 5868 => 0.011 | 12.2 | 11.8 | 12.1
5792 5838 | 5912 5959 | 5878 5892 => 0.126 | 12.3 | 11.8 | 12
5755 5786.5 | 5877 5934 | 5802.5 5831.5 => -0.064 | 11.8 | 11.2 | 11.6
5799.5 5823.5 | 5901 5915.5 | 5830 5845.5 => -0.050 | 12.1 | 11.7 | 12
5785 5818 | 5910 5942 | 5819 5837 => -0.054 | 12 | 11.8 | 12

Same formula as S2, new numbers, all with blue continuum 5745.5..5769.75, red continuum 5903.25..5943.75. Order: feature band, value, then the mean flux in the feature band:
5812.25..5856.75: -1.3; 12.3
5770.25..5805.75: 0.4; 11.9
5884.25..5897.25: 2.3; 9.79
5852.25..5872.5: -0.1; 12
